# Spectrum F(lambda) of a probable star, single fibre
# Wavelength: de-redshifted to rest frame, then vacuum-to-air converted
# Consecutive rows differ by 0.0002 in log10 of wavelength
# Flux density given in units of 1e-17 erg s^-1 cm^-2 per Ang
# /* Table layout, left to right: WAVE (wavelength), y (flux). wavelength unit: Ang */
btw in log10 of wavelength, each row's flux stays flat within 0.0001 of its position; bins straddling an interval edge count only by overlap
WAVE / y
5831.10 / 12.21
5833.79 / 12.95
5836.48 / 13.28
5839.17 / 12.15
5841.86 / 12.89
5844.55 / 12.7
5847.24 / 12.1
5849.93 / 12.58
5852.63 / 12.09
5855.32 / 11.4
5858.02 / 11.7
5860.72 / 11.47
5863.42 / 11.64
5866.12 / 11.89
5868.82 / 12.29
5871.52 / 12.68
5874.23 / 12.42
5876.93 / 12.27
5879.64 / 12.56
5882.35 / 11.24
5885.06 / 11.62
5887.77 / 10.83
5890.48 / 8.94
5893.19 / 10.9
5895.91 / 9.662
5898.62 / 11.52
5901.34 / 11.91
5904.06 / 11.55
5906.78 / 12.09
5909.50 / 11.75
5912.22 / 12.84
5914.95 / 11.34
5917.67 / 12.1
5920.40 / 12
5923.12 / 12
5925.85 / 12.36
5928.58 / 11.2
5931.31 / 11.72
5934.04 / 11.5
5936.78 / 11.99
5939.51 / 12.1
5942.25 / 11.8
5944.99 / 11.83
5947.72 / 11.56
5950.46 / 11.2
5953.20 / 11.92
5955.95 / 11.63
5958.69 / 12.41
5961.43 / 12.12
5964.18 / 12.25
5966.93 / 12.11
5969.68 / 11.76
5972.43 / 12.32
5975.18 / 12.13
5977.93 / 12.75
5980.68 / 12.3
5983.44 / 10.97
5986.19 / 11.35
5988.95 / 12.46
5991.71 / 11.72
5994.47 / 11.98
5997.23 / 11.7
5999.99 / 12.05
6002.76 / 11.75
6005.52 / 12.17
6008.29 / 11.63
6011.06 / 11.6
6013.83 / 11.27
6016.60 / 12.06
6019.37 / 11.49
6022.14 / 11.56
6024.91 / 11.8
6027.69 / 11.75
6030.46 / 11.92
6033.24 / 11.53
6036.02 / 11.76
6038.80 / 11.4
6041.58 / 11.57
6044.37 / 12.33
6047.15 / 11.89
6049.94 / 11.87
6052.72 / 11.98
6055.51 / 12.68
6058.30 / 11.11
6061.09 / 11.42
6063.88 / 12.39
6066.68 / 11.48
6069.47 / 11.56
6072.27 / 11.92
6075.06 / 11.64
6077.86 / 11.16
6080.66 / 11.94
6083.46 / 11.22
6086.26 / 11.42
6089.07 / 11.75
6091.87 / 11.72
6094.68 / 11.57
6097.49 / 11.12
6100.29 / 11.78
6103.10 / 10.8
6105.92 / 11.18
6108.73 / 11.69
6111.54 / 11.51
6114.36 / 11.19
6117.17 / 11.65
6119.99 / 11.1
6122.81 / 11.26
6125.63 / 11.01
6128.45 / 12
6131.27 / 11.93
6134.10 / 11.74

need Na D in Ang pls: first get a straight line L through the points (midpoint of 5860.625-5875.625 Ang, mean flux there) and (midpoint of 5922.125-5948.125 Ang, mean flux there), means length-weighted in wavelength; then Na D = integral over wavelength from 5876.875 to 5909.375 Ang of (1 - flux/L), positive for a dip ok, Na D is 2.1 Ang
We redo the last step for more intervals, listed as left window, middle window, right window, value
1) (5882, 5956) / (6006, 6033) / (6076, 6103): -0.41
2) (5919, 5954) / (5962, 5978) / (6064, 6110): -0.61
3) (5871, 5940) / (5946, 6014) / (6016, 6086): -1.22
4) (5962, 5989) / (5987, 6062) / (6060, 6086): 0.20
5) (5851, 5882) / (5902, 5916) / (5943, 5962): -0.02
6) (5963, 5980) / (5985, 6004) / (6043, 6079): 0.40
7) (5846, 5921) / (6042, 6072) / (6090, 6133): -0.95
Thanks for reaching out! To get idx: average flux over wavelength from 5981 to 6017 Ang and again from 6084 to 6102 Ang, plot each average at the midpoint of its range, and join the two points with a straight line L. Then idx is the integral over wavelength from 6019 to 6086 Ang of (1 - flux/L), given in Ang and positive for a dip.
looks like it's -0.5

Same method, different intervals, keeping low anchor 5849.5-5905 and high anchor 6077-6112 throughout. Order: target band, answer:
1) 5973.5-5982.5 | -0.63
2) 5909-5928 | -0.81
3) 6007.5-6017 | -0.08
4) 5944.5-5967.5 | -0.73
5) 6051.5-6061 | -0.31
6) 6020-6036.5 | -0.32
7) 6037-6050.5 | -0.39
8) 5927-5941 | -0.22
